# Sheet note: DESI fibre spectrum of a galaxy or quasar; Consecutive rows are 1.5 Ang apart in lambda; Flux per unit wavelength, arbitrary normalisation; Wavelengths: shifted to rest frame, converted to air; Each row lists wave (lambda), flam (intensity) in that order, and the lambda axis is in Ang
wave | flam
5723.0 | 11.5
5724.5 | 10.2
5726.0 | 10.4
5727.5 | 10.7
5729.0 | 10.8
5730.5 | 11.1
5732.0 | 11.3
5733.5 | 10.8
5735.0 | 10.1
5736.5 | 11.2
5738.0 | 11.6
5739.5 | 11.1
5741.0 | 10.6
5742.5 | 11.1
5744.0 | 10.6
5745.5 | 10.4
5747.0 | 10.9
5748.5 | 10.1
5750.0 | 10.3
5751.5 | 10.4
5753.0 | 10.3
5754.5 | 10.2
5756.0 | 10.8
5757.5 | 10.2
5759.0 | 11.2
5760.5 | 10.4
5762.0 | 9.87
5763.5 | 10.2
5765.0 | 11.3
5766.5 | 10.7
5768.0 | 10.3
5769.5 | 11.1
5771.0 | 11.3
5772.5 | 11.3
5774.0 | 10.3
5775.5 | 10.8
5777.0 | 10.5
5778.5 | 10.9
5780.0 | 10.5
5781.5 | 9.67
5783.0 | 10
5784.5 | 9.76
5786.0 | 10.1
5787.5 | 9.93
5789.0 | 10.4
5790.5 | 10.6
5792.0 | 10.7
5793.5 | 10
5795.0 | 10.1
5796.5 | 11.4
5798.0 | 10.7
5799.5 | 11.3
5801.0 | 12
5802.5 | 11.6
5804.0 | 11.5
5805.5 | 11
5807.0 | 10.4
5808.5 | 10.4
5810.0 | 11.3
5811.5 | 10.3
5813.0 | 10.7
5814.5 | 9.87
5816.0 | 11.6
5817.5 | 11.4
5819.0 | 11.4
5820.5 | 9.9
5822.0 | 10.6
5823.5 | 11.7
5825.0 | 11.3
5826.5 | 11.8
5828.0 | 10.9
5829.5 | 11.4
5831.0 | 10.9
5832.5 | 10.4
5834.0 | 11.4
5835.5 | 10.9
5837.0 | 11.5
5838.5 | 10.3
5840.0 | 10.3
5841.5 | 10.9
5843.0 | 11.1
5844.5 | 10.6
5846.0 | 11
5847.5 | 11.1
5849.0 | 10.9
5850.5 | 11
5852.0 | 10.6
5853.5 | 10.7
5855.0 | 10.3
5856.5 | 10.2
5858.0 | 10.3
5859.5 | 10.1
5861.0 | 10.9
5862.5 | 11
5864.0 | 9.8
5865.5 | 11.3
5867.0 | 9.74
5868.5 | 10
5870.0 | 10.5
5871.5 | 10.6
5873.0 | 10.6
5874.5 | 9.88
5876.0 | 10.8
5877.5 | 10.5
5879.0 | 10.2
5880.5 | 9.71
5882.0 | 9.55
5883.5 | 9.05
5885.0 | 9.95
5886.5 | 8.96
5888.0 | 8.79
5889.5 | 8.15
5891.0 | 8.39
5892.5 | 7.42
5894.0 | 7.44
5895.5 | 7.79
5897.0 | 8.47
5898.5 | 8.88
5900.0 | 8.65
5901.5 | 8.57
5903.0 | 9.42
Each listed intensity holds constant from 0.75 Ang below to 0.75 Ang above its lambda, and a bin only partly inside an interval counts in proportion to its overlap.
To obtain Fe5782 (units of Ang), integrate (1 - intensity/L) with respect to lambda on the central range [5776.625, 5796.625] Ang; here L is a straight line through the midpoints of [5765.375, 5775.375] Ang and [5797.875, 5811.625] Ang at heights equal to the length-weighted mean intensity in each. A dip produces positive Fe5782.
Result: 1.2 Ang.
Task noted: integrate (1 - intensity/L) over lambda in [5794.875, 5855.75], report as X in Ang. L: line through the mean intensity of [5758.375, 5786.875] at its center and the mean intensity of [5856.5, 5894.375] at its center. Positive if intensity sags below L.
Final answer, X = -4.8 Ang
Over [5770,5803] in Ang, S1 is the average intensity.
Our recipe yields 10.6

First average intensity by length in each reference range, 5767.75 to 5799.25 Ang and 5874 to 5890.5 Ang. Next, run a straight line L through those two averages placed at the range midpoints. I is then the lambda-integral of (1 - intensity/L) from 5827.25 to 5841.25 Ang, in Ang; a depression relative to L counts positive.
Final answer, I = -1.2 Ang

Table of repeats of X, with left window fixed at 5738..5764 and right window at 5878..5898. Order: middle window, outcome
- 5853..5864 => -1.5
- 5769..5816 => -3.1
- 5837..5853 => -2.5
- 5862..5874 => -1.8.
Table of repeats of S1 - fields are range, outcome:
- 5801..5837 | 11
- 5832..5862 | 10.7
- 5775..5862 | 10.8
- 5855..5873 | 10.4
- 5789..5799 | 10.6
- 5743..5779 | 10.6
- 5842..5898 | 9.93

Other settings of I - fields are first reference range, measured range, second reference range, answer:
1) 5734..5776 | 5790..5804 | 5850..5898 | -0.8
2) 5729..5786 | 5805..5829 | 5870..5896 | -2.2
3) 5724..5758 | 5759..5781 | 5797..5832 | 0.3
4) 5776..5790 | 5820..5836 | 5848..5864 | -0.9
